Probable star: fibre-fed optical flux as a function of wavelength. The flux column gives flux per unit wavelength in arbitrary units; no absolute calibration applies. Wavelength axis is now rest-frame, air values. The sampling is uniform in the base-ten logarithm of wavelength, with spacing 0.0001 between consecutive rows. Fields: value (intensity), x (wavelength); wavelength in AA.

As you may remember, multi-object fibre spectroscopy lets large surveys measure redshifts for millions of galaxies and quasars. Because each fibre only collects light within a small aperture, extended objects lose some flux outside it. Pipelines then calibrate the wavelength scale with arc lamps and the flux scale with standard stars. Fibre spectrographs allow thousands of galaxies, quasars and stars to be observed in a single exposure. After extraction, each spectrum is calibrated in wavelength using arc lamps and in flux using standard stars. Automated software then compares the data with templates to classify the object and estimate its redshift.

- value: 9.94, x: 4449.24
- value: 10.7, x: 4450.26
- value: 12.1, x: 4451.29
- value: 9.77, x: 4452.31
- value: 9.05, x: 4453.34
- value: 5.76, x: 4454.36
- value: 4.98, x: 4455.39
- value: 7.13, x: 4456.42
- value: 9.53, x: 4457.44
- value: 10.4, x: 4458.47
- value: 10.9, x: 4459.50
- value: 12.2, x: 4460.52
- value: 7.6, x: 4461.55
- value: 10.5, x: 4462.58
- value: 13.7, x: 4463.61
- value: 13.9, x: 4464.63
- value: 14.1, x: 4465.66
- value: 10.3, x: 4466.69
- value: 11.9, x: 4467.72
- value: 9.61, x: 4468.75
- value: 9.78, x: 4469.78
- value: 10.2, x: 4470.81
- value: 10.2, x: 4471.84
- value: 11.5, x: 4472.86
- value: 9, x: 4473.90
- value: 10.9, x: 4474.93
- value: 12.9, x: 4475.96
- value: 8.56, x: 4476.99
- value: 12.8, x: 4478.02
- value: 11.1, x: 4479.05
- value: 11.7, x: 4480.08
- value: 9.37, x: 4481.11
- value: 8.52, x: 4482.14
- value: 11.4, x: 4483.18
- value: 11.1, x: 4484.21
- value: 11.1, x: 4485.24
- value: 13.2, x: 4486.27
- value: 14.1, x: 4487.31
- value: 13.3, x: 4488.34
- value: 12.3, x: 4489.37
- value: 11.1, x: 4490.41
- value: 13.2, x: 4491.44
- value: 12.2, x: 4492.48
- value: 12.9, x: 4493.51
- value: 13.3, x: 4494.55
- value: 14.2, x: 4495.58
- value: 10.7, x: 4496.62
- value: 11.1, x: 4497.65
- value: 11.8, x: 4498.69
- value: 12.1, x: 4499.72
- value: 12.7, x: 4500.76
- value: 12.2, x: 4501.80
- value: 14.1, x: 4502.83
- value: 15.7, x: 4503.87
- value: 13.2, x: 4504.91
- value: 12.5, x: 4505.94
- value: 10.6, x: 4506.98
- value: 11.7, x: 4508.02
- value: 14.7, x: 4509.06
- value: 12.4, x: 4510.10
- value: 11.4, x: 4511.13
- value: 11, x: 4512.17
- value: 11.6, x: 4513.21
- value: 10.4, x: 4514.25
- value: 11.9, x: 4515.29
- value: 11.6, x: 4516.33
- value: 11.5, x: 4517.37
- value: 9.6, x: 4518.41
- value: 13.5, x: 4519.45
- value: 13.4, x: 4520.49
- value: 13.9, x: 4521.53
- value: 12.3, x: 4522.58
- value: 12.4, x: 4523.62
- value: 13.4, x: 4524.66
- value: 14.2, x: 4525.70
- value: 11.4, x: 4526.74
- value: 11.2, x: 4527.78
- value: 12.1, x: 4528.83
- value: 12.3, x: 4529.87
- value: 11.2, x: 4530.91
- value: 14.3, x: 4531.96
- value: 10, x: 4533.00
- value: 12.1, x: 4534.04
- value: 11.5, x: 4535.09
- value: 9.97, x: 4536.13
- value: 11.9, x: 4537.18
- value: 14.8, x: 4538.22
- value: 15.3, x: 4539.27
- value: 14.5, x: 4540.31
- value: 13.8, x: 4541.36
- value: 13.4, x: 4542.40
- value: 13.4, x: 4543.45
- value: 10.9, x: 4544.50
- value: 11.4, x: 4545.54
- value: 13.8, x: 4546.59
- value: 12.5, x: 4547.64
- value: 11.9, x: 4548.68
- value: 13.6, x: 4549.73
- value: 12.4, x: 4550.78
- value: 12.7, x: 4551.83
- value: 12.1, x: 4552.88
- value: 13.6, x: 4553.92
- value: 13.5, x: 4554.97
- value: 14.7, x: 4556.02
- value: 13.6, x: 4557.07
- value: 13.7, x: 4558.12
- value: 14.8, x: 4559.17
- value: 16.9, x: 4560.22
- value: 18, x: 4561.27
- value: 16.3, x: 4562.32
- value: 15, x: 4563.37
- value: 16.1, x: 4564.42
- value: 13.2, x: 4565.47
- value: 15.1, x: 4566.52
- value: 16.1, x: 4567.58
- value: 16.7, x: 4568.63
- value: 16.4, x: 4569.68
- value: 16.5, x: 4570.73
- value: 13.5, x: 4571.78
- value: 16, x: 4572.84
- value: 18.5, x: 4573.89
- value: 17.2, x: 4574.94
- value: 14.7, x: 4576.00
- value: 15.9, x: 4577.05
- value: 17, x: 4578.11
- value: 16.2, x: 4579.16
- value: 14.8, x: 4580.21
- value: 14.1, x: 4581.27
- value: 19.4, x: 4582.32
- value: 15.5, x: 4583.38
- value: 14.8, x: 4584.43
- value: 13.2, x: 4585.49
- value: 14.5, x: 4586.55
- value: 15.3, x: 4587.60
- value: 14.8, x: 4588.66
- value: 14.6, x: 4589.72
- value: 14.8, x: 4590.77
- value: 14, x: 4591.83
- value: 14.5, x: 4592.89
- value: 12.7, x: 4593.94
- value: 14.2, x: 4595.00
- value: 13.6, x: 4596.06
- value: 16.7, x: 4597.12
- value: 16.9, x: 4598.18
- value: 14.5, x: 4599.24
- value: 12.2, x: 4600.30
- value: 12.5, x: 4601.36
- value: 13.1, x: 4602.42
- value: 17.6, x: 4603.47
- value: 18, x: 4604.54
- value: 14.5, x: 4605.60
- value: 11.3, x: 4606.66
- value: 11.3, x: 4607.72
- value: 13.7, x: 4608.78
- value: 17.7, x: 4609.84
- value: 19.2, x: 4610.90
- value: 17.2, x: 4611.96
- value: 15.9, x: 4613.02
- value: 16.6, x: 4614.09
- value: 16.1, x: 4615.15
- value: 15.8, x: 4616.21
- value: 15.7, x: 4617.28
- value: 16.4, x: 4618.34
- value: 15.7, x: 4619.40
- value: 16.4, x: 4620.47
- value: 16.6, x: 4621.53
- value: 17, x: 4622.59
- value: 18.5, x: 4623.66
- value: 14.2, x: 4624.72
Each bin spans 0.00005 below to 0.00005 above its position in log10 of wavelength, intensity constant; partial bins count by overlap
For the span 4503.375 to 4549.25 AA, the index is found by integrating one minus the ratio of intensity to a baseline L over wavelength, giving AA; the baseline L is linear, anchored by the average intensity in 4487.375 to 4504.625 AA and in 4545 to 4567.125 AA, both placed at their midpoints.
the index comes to 3.3 AA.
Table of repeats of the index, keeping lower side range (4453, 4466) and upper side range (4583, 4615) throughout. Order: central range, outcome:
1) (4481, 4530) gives -2.9 AA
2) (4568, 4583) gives -2.3 AA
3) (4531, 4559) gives 0.1 AA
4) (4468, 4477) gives 0.0 AA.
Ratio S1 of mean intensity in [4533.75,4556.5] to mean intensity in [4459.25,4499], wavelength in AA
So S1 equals 1.12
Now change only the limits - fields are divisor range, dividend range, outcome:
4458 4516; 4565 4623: 1.31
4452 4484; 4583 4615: 1.44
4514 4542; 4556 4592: 1.25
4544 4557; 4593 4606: 1.15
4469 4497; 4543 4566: 1.20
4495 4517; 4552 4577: 1.25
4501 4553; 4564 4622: 1.23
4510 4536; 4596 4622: 1.29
